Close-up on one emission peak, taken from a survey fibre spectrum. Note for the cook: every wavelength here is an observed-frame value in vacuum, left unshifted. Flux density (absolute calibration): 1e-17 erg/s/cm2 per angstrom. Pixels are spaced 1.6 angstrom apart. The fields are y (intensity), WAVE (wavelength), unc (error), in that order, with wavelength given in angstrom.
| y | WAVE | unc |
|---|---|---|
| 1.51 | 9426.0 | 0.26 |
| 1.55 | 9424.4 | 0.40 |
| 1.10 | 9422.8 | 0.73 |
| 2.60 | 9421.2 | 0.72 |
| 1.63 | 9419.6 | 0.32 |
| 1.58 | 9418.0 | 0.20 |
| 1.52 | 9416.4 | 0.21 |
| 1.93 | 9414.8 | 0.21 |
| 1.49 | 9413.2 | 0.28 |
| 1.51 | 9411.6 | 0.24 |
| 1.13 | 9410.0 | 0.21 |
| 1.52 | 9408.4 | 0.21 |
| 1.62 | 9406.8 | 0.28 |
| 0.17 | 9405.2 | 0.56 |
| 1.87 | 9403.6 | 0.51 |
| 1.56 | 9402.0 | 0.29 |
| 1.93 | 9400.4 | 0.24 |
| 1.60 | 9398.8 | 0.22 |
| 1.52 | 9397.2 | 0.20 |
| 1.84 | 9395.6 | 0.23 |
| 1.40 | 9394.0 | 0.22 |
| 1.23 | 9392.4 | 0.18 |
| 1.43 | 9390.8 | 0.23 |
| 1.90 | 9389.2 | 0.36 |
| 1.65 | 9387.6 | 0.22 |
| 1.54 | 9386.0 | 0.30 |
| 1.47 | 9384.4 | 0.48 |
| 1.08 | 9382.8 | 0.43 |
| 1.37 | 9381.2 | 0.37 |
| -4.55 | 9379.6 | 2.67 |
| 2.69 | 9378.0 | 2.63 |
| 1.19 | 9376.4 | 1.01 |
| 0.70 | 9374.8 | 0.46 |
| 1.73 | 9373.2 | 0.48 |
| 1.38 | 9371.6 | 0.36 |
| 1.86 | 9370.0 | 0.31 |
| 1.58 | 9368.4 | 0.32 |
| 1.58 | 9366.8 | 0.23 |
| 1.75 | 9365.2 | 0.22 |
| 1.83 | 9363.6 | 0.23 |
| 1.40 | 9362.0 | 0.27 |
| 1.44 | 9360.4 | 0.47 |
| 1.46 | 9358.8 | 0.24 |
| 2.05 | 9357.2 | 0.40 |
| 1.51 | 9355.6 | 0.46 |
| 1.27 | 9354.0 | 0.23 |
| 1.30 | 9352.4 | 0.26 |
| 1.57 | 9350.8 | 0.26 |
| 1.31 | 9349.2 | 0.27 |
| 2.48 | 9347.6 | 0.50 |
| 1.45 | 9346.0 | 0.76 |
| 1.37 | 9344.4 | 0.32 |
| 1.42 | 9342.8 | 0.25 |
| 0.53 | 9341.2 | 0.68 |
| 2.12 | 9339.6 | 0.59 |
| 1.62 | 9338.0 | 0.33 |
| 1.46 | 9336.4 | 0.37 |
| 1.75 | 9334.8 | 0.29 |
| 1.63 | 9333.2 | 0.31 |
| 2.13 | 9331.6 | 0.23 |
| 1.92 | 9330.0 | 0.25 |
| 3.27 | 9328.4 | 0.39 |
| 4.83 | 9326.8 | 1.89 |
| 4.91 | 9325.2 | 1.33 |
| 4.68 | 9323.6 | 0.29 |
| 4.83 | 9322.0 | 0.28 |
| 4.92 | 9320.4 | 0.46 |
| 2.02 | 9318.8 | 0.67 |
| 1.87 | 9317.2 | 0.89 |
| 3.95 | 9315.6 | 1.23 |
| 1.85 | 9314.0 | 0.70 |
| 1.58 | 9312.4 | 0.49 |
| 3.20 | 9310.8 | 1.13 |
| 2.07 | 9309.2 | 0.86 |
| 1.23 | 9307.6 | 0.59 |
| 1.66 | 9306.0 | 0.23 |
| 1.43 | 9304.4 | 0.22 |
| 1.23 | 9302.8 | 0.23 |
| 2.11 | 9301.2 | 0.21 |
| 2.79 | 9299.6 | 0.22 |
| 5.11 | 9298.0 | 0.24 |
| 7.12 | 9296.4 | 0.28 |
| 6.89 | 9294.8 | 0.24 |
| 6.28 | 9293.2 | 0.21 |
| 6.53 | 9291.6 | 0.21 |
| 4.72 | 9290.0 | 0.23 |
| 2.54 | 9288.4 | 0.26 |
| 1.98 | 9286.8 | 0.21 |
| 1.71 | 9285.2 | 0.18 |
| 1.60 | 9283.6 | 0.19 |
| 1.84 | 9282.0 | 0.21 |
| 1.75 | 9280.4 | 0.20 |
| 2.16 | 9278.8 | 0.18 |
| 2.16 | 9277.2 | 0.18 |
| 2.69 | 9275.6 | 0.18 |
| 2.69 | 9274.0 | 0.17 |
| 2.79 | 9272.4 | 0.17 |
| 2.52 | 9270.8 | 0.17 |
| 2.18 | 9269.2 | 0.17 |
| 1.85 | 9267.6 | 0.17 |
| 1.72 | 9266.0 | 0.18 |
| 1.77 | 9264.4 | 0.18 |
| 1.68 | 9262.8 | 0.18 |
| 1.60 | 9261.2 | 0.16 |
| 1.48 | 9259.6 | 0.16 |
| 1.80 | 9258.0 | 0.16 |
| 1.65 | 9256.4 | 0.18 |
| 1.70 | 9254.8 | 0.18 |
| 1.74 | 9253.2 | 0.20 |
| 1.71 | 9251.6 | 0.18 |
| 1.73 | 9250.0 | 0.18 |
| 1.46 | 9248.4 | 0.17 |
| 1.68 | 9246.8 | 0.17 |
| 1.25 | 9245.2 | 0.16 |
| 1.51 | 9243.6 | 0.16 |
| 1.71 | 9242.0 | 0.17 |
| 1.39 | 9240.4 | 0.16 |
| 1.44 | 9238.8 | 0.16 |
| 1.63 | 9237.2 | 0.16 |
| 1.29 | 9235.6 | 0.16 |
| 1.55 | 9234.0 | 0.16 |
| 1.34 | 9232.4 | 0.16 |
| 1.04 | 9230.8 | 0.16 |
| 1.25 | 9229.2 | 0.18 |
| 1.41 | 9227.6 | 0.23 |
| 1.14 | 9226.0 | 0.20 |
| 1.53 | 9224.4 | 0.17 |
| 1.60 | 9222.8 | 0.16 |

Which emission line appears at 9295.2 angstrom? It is Halpha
